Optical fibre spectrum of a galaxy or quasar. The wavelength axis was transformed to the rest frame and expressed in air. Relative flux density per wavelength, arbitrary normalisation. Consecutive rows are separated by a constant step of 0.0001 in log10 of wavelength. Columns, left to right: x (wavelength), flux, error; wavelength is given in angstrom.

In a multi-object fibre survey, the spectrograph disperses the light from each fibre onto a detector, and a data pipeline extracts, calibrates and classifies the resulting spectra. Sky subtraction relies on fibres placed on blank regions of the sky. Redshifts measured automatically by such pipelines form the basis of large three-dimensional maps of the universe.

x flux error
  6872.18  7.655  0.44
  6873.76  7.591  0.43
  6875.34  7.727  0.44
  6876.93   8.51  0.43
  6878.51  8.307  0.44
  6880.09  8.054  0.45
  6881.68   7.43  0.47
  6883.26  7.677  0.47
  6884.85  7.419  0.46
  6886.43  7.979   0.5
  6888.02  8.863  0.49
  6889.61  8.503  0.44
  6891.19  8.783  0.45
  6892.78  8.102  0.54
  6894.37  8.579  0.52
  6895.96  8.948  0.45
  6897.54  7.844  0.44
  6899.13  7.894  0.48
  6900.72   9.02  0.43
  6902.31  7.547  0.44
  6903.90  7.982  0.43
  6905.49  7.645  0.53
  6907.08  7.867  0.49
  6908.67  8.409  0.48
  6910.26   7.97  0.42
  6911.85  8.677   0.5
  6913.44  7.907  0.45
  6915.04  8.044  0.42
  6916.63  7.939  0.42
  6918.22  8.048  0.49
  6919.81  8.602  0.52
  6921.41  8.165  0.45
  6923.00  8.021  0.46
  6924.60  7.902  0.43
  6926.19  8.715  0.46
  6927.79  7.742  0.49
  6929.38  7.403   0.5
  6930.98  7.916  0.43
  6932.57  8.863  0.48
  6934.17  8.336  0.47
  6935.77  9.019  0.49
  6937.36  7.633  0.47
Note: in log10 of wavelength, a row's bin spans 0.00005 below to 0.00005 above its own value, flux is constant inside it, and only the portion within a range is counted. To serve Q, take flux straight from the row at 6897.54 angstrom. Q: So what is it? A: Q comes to 7.844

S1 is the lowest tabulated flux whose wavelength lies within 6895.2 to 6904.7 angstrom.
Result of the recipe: 7.547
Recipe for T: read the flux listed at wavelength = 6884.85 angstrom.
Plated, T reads 7.419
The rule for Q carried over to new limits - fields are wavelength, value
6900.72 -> 9.02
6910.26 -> 7.97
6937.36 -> 7.633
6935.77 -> 9.019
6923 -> 8.021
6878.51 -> 8.307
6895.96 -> 8.948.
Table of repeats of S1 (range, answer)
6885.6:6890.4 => 7.979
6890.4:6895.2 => 8.102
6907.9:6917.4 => 7.907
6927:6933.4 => 7.403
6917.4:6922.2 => 8.048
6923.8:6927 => 7.902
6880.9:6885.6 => 7.419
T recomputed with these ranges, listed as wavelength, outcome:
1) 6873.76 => 7.591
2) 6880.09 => 8.054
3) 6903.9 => 7.982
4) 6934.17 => 8.336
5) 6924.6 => 7.902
